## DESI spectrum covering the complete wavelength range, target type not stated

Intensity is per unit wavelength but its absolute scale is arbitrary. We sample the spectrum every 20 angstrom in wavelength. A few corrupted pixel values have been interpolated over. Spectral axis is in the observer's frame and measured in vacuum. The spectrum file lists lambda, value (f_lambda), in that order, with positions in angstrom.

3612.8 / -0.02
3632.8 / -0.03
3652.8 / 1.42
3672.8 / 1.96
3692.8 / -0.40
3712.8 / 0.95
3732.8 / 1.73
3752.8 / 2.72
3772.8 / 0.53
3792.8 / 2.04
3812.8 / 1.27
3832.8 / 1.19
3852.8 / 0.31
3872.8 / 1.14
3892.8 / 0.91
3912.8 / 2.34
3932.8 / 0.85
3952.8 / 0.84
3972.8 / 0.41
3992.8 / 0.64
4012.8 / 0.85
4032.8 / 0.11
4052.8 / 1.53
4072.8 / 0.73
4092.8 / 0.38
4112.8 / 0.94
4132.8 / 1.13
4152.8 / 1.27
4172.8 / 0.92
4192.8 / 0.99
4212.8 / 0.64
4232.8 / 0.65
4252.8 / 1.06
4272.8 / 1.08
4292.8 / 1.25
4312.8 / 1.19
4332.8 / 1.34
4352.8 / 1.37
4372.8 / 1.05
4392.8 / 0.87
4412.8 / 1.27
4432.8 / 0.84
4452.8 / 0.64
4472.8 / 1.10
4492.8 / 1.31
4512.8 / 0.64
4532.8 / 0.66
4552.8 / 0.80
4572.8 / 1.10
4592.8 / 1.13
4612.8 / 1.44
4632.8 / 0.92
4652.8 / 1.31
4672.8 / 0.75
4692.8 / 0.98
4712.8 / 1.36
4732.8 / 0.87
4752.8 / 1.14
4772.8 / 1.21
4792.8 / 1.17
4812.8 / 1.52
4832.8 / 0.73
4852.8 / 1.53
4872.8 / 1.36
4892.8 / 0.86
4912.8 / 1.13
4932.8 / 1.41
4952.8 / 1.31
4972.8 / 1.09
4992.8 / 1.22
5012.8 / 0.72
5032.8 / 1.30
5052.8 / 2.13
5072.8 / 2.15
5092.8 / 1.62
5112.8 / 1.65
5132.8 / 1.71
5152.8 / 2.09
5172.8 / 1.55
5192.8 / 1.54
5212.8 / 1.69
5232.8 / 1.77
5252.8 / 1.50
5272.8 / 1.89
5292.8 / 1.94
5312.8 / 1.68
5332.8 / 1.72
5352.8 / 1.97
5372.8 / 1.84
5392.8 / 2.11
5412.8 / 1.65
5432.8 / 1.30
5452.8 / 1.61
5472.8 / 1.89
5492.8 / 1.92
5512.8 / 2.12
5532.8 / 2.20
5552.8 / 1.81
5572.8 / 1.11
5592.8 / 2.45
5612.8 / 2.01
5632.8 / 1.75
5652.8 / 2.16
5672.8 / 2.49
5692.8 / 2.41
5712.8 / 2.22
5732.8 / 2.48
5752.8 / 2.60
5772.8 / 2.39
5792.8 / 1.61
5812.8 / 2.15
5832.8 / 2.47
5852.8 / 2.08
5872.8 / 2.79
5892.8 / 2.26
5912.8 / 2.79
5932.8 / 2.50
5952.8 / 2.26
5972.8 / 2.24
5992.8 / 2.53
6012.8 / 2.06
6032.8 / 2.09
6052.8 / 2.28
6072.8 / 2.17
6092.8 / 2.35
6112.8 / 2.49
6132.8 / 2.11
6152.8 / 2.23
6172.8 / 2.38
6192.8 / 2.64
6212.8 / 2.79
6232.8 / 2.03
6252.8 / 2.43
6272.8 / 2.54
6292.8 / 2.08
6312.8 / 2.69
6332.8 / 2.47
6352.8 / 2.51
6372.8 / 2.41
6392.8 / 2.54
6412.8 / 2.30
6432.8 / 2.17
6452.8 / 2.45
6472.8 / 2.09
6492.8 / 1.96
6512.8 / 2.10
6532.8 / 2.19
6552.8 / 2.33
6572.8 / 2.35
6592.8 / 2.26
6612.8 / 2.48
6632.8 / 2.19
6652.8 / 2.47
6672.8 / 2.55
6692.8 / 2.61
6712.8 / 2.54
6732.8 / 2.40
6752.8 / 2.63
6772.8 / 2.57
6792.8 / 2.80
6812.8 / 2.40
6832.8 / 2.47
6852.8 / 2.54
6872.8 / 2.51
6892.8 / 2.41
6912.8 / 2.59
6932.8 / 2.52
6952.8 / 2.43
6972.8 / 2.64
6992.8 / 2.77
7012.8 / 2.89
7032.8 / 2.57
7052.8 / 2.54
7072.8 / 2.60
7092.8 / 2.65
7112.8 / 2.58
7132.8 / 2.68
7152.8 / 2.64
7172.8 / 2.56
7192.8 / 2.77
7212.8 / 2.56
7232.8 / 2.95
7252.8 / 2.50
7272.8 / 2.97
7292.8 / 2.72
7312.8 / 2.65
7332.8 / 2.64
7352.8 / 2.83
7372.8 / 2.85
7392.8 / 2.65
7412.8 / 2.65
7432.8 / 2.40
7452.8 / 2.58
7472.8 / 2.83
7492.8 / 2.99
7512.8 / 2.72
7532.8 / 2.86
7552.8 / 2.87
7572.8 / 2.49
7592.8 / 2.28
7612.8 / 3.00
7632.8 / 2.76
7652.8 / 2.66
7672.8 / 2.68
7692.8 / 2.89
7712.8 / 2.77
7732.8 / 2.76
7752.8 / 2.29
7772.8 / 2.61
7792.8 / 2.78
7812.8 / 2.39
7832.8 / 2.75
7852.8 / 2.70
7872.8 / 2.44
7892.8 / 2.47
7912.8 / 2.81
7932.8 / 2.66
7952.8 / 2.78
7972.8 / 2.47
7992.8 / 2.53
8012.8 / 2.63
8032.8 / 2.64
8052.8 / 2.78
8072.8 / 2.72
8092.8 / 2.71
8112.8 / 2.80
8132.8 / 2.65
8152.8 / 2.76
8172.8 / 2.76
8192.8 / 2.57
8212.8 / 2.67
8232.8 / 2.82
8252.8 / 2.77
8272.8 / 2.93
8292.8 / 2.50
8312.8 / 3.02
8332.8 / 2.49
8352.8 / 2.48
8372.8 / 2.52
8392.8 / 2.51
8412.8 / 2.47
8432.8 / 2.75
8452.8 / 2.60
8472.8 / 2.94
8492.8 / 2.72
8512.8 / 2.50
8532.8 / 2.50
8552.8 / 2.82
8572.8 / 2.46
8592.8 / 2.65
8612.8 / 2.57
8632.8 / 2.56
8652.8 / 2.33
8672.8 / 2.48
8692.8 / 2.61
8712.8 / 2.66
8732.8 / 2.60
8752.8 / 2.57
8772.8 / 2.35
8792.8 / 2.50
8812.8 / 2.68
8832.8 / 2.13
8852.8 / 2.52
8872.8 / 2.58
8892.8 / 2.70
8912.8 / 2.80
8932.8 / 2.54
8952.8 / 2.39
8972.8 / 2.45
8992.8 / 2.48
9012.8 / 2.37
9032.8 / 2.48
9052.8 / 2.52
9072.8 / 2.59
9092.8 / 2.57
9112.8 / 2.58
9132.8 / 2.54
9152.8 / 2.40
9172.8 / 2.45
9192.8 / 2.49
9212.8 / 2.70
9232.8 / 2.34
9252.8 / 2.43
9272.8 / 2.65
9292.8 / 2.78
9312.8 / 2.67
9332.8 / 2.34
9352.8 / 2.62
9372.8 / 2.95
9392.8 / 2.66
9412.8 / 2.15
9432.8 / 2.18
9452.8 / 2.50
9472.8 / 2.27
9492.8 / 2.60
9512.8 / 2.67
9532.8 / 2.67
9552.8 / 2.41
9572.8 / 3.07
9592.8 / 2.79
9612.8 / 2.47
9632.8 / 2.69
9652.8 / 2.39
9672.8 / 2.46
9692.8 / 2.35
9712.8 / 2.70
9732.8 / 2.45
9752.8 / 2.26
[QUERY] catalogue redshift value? 0.26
